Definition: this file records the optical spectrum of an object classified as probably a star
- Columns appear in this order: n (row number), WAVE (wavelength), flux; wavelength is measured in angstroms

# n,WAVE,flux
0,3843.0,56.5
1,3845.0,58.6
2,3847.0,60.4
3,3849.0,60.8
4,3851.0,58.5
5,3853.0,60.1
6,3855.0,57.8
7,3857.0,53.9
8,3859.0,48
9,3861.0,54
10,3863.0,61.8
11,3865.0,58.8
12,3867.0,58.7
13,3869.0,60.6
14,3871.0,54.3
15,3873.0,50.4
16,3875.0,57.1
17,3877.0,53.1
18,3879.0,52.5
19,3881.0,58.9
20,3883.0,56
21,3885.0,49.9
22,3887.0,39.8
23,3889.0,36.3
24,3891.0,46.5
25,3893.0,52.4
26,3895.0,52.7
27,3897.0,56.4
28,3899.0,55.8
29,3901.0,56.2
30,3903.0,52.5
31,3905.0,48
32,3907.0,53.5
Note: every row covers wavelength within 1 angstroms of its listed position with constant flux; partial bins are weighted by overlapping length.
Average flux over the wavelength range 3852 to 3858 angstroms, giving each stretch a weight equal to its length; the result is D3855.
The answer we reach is 57.3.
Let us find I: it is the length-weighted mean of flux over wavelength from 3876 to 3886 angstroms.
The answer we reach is 54.1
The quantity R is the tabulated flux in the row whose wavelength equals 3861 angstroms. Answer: 54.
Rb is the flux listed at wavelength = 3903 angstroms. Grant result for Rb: 52.5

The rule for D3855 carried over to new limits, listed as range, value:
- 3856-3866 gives 55.3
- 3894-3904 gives 54.7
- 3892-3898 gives 53.8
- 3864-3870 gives 59.4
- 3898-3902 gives 56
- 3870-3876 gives 53.9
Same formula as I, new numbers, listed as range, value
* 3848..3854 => 59.8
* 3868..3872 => 57.5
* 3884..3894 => 45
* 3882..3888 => 48.6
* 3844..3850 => 59.9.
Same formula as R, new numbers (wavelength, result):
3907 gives 53.5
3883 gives 56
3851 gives 58.5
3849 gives 60.8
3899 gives 55.8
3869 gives 60.6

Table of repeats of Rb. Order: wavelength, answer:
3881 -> 58.9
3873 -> 50.4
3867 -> 58.7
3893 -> 52.4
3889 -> 36.3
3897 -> 56.4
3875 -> 57.1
